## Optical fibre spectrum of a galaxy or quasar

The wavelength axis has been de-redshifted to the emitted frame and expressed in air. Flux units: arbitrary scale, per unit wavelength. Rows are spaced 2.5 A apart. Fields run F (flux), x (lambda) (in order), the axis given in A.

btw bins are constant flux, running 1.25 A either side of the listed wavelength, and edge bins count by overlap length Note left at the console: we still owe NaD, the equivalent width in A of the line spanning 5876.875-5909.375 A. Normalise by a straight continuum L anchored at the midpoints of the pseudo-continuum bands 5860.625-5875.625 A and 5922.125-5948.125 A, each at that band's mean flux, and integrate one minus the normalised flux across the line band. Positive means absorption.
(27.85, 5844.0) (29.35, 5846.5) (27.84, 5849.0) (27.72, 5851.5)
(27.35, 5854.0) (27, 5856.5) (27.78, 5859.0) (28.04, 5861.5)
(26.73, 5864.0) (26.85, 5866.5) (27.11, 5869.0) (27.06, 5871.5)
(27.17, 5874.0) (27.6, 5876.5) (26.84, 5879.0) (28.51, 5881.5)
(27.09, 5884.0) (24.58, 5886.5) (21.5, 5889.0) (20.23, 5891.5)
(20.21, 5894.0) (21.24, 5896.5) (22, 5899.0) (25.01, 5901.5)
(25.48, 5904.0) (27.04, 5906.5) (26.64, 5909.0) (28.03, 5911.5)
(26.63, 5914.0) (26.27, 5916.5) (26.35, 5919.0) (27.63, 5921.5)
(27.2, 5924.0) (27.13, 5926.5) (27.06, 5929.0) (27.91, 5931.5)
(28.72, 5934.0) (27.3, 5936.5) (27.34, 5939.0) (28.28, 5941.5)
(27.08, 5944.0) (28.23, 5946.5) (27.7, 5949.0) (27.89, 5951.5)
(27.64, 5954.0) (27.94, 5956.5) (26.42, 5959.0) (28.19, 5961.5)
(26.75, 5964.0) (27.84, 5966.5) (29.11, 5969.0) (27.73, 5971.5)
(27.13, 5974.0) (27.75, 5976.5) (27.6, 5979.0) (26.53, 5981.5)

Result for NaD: 3.5 A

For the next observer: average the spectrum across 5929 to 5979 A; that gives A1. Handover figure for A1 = 27.7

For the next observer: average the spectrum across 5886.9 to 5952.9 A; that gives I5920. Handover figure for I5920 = 26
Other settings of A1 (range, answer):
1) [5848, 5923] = 26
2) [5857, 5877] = 27.3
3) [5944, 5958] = 27.8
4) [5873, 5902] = 24.3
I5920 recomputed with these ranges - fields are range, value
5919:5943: 27.5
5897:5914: 25.6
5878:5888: 26.6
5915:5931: 27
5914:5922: 26.6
